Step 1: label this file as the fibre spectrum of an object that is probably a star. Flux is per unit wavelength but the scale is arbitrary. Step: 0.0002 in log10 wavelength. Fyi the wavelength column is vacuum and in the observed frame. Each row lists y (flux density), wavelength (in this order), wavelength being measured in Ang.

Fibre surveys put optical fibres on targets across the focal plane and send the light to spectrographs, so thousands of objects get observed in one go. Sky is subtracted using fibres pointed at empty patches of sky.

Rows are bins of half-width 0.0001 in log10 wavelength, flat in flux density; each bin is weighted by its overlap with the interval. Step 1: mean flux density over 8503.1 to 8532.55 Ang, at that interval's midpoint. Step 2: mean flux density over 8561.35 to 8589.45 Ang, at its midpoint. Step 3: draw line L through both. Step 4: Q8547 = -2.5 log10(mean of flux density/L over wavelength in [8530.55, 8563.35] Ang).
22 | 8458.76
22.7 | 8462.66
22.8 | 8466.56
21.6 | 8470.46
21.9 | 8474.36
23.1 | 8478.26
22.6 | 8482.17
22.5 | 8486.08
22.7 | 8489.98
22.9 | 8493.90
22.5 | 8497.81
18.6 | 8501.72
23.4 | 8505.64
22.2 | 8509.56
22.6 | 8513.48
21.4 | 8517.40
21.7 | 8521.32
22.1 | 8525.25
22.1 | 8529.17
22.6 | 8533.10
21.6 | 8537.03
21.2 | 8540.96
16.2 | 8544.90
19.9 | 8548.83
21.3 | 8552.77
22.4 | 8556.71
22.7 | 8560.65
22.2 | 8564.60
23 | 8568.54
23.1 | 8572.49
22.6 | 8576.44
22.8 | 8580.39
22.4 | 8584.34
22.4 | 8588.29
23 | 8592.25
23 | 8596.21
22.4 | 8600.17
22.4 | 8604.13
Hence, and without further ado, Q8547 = 0.07 mag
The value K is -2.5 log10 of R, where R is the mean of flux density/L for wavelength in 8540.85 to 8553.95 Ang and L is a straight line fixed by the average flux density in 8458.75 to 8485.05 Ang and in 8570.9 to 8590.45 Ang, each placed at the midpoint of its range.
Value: 0.17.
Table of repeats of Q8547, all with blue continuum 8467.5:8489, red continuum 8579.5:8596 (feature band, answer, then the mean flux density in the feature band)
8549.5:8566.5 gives 0.03 mag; 22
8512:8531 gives 0.03 mag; 22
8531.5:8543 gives 0.04 mag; 21.7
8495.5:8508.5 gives 0.04 mag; 21.6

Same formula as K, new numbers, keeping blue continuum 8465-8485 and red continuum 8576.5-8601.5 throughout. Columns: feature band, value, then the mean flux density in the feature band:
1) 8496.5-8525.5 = 0.034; 21.8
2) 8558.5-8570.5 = -0.001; 22.6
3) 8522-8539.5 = 0.023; 22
